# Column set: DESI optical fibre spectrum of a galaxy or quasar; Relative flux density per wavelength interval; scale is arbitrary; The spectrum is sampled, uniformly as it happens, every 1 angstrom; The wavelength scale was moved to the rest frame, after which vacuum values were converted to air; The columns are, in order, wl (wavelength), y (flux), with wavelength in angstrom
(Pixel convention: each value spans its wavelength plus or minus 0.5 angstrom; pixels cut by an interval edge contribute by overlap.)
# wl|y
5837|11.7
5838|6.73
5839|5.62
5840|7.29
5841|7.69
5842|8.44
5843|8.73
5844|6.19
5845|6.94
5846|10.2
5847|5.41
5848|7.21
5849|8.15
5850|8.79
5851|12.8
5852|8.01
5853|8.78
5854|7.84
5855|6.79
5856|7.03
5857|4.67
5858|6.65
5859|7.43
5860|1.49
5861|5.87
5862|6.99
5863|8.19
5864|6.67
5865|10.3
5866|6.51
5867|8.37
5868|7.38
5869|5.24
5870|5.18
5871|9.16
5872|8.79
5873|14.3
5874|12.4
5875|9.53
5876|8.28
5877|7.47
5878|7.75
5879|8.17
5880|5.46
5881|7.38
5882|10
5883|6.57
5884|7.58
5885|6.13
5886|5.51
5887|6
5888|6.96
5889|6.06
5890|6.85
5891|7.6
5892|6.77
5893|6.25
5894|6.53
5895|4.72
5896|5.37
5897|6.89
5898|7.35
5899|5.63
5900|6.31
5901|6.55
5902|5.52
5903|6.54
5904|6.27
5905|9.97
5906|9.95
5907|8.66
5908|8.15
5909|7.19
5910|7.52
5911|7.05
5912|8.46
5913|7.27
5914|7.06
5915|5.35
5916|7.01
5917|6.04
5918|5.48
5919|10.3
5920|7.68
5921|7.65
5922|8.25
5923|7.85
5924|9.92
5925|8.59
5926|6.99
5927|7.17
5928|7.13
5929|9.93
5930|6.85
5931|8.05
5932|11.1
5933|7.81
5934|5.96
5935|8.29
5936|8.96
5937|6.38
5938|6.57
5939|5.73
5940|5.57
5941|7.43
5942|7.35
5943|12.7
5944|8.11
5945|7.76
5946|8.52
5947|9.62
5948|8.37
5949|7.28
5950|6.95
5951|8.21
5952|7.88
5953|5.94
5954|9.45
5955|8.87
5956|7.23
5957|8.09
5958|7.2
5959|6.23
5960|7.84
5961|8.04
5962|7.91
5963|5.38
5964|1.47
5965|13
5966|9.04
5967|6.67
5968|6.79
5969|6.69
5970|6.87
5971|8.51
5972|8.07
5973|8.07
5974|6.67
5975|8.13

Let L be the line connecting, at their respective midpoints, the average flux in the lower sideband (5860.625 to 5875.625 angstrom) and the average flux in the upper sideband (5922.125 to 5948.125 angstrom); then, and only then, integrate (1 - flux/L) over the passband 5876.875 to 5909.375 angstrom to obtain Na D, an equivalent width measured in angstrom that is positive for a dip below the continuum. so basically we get 5.0 angstrom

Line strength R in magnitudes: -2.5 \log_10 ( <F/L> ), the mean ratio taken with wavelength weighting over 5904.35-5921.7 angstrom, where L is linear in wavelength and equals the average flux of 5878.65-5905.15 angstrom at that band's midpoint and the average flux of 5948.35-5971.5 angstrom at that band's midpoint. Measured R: -0.12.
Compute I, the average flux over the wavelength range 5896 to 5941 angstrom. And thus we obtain 7.45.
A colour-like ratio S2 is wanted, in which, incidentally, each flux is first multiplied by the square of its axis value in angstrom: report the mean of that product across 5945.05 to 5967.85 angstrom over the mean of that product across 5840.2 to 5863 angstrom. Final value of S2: 1.1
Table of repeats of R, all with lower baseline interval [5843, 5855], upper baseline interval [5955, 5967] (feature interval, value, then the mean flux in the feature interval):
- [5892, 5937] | 0.04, 7.43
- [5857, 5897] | 0.11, 7.24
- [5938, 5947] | -0.05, 7.92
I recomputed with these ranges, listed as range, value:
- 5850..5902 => 7.3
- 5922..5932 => 8.22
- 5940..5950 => 8.34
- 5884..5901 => 6.35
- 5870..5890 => 7.98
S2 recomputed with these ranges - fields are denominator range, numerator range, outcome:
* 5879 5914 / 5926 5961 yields 1.14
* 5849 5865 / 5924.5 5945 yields 1.10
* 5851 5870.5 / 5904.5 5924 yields 1.14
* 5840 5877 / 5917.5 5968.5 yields 1.02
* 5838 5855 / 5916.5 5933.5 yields 1.04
